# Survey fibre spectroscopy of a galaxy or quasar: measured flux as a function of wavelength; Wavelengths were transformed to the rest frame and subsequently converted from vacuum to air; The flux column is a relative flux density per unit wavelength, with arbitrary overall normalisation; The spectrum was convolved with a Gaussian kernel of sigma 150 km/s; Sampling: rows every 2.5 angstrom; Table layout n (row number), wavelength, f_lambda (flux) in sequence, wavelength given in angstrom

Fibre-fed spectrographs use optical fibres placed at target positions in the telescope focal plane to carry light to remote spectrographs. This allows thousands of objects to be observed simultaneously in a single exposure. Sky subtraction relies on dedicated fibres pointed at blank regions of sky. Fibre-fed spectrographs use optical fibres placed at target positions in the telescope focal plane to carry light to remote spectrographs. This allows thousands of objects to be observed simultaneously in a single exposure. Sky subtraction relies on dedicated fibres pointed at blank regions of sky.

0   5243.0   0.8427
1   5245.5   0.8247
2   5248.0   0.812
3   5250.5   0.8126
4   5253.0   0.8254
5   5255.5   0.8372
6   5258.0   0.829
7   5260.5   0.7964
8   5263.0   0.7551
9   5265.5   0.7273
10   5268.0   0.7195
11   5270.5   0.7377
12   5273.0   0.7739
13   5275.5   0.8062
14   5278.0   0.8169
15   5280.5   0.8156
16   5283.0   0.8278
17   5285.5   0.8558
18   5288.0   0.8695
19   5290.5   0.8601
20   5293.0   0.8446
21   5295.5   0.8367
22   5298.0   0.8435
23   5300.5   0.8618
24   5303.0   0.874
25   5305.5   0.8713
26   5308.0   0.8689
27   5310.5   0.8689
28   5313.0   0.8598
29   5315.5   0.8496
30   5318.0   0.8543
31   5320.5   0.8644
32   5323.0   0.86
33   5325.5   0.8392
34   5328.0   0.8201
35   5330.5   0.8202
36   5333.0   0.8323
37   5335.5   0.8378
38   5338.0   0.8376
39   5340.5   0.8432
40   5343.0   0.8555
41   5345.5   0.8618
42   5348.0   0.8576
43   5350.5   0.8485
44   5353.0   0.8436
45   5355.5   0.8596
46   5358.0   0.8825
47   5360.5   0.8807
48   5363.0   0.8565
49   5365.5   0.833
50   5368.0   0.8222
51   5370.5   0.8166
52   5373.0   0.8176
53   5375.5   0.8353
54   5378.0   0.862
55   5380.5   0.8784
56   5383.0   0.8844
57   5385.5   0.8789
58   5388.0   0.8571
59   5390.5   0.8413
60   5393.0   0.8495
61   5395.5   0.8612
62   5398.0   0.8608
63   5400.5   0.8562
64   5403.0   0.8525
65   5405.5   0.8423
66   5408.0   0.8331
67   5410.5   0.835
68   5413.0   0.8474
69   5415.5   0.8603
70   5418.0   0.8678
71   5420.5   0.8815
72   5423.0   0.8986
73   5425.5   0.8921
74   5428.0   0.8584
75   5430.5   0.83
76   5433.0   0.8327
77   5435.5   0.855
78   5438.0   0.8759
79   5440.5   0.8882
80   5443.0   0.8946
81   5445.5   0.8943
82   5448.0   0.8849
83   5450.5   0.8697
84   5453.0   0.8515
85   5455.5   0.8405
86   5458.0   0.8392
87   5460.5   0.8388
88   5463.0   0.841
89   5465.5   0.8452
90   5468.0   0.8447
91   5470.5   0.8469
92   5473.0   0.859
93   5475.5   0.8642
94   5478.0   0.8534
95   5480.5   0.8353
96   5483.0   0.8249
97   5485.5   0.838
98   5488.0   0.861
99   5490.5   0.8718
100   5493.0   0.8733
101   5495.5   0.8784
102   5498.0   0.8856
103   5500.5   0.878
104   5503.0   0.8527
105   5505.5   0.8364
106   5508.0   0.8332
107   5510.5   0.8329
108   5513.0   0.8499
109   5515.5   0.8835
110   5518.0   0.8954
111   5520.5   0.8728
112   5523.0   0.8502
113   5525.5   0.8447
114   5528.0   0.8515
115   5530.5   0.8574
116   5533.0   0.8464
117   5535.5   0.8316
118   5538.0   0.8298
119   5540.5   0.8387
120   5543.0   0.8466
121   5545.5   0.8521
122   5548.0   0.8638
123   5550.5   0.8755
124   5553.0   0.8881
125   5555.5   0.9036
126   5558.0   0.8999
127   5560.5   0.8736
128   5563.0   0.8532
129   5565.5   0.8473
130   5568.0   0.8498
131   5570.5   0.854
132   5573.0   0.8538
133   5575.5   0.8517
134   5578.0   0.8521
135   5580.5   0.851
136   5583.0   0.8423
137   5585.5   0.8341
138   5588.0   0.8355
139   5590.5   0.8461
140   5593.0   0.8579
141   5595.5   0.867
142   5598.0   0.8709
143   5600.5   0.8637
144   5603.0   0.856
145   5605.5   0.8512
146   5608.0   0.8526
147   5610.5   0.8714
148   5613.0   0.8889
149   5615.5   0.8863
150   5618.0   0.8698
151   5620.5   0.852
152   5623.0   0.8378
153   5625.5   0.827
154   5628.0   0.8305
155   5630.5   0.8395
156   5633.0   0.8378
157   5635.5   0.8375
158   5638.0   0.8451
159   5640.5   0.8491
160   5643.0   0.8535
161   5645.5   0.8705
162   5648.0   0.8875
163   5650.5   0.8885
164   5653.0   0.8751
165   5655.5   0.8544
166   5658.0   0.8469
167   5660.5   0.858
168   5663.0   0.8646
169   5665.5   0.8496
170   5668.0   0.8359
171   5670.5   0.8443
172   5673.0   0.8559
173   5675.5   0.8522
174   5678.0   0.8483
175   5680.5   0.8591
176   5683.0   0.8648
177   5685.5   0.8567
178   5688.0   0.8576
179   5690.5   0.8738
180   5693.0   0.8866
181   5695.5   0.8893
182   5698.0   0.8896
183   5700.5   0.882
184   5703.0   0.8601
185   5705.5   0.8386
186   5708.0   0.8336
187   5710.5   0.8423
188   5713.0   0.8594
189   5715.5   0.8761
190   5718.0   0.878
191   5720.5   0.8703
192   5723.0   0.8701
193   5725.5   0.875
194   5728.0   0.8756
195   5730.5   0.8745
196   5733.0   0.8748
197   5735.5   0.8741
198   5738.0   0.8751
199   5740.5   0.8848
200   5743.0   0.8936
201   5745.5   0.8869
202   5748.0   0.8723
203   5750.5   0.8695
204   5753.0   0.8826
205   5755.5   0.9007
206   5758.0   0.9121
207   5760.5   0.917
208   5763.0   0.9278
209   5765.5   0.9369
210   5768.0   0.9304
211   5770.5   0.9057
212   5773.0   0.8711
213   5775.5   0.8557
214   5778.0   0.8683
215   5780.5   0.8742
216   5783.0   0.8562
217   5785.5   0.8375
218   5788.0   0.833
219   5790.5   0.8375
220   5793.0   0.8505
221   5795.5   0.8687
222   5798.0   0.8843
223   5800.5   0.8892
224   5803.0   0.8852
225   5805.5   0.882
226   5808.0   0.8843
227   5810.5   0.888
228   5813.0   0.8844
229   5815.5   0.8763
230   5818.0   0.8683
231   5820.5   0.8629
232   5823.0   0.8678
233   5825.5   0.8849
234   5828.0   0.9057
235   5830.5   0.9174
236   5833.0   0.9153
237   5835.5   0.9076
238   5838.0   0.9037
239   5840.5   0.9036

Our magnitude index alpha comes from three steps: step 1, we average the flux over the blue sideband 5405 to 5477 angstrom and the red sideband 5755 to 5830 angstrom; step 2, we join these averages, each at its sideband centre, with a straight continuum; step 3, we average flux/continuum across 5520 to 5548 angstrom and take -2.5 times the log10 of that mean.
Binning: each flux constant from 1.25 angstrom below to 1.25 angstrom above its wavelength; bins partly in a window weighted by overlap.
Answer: 0.02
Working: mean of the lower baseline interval 0.859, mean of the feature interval 0.847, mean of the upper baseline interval 0.882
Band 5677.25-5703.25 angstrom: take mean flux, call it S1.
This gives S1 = 0.871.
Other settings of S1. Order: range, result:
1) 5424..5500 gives 0.859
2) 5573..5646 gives 0.853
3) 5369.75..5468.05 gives 0.858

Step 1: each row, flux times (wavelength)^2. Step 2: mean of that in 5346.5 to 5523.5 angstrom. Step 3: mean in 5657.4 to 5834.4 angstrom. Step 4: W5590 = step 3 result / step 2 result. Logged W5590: 1.14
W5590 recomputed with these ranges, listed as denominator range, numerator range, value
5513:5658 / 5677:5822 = 1.08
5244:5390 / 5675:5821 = 1.22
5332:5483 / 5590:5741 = 1.11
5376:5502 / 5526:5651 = 1.05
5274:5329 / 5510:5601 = 1.11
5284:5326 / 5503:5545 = 1.07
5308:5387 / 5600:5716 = 1.13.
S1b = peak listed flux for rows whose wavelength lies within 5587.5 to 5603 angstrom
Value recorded 0.8709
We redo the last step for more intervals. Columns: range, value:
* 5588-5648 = 0.8889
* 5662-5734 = 0.8896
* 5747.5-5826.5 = 0.9369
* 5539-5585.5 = 0.9036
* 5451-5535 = 0.8954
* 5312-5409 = 0.8844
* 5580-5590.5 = 0.851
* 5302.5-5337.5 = 0.874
